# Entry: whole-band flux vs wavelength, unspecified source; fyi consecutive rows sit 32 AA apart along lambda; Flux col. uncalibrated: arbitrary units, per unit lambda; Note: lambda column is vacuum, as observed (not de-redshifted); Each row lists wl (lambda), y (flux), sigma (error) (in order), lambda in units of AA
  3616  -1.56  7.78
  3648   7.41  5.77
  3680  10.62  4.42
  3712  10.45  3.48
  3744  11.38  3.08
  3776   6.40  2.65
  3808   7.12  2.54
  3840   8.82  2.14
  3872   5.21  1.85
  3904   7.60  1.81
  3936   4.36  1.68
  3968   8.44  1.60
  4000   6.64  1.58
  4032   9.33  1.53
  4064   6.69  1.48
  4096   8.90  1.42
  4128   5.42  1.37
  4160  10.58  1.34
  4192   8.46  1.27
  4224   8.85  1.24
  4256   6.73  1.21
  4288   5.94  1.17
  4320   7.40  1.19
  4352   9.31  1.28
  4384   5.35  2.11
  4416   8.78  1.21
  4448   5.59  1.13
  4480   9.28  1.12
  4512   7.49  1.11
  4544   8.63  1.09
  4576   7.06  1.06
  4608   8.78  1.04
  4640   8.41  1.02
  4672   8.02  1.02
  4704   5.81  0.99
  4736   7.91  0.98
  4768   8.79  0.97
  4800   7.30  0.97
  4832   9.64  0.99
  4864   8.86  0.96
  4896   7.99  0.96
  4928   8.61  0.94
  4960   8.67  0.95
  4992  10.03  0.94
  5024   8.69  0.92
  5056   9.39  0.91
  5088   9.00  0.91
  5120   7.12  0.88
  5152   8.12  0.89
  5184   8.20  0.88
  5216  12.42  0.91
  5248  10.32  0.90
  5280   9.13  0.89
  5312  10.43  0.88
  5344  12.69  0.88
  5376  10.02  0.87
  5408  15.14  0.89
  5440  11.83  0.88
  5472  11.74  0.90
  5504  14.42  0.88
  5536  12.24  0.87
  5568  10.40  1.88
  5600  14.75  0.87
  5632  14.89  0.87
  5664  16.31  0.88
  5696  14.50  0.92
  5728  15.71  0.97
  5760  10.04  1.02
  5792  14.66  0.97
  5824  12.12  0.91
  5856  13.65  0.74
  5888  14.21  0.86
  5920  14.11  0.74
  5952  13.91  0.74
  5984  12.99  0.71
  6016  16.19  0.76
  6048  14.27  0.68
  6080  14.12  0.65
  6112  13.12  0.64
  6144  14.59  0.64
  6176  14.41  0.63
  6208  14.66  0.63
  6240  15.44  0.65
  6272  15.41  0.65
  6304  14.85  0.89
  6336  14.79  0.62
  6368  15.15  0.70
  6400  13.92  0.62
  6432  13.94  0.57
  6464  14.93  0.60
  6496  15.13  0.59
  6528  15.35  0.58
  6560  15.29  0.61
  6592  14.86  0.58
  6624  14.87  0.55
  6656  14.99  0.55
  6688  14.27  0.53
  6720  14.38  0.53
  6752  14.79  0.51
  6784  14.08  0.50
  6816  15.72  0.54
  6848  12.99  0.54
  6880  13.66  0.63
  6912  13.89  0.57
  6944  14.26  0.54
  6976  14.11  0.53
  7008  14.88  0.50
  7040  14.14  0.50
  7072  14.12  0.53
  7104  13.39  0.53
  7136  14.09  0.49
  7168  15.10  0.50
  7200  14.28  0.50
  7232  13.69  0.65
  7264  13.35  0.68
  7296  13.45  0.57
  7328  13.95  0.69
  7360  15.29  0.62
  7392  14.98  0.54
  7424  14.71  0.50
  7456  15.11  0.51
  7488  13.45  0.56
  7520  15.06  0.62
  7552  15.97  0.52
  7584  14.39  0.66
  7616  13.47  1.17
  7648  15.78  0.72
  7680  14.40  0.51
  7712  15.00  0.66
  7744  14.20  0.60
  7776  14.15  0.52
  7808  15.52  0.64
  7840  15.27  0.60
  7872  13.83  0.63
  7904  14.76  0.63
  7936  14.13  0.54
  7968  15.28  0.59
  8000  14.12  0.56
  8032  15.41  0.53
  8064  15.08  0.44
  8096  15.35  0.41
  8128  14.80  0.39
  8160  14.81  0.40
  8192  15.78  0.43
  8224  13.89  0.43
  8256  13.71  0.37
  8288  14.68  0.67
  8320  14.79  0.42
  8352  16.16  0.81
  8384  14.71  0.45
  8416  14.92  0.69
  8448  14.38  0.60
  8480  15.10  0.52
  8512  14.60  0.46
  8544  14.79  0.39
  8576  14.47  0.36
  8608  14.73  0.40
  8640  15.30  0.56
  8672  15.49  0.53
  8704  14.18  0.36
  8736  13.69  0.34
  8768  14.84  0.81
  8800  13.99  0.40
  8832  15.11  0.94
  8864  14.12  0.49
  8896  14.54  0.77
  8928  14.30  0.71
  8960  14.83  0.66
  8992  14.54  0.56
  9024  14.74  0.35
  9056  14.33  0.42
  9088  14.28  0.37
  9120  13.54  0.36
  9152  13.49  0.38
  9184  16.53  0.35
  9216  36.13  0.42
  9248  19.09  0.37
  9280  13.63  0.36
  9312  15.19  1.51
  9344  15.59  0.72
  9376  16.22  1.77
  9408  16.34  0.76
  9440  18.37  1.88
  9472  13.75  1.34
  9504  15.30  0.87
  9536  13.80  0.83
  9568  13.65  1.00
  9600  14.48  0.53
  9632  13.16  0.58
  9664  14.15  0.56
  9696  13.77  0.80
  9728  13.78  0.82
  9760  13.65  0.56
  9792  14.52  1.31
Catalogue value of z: 0.402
